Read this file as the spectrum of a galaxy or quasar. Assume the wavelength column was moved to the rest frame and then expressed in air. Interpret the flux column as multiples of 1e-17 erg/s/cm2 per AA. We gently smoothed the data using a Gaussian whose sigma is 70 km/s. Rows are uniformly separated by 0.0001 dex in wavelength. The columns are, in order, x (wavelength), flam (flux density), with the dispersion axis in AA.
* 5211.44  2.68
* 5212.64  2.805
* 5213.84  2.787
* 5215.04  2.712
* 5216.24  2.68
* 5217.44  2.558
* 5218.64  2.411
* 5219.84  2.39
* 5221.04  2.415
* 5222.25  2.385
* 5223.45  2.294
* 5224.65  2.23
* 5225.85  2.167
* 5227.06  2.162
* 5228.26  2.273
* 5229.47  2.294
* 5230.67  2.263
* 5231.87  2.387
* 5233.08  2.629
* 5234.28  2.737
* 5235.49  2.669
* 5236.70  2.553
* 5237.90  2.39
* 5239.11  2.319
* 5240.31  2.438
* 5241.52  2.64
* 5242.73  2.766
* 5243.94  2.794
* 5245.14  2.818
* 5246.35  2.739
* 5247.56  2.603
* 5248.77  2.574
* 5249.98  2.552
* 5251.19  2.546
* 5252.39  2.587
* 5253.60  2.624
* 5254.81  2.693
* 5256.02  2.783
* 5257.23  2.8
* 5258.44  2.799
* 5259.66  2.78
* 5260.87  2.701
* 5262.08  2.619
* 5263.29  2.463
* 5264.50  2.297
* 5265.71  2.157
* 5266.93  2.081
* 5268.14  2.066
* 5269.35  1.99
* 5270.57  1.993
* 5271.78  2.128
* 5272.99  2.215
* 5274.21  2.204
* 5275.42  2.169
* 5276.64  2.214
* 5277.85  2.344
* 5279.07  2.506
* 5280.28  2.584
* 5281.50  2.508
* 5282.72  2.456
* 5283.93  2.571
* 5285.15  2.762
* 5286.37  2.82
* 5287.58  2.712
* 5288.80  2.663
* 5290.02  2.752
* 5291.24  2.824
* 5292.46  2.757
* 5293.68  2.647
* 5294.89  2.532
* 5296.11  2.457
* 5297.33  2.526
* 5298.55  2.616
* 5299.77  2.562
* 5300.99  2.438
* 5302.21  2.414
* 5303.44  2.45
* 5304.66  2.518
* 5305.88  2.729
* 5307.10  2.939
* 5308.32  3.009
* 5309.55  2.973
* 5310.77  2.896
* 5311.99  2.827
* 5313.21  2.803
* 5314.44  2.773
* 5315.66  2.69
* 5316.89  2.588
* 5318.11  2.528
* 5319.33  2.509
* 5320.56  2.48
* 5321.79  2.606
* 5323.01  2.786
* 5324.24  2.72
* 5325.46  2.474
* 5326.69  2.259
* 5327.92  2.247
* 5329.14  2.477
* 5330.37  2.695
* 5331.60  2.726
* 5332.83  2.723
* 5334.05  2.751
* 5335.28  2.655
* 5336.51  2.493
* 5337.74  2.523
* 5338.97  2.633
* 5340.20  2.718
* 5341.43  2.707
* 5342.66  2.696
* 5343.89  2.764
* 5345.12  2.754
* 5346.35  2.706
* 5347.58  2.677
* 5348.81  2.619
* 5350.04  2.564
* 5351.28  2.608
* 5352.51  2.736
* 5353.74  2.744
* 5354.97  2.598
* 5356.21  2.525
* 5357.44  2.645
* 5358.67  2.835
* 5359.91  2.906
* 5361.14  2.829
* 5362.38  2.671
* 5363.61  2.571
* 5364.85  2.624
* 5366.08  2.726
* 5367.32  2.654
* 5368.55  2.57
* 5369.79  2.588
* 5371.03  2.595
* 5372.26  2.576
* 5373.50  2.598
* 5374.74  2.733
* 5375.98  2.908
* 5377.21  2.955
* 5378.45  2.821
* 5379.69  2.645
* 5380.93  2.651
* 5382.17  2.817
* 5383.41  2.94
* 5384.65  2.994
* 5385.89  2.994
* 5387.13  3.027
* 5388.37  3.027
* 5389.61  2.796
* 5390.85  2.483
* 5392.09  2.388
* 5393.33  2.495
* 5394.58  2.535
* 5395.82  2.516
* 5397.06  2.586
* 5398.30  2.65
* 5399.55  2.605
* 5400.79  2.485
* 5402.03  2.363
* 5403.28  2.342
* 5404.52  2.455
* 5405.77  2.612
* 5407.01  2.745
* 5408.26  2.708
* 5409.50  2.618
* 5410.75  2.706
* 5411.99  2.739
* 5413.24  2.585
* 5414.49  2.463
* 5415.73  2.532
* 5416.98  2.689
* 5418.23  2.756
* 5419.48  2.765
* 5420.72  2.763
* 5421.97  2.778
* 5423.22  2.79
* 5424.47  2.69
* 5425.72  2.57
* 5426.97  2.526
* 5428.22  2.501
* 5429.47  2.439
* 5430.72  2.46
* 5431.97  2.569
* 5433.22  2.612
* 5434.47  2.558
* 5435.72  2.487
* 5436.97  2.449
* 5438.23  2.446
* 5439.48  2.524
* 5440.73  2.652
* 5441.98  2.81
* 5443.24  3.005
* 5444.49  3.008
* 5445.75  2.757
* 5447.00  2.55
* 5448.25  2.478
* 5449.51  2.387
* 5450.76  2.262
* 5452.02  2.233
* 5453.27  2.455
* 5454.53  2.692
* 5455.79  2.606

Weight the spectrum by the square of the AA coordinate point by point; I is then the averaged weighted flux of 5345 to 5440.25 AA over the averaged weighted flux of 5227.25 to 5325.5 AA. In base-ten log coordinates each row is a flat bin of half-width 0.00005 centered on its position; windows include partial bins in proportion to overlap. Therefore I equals 1.08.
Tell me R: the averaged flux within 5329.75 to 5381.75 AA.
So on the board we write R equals 2.68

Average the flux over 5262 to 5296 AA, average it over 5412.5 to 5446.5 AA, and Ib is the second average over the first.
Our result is 1.1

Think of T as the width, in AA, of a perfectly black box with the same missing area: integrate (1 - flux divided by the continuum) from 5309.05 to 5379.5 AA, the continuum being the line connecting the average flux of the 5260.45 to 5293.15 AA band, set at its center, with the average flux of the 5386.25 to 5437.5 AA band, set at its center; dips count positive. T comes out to -4.2 AA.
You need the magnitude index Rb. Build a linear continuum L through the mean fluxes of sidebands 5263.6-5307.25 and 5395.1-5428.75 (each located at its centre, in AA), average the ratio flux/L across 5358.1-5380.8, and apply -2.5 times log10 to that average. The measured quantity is -0.06 mag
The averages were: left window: 2.46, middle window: 2.71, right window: 2.61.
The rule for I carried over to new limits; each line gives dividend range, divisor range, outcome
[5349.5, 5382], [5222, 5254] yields 1.13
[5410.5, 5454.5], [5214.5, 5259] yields 1.10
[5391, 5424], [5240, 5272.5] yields 1.09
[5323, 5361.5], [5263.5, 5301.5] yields 1.11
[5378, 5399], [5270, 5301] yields 1.13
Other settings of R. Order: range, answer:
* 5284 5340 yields 2.64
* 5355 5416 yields 2.67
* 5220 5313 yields 2.52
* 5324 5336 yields 2.57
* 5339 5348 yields 2.71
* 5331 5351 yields 2.67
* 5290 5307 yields 2.59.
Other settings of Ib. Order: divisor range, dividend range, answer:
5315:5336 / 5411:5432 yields 1.02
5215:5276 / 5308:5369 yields 1.08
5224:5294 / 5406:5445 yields 1.06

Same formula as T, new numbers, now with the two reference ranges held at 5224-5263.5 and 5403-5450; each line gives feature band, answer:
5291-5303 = 0.04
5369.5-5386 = -1.04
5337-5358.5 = -0.56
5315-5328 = 0.19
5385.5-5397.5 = -0.32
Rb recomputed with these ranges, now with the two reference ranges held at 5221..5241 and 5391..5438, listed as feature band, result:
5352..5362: -0.09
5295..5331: -0.06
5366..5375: -0.04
